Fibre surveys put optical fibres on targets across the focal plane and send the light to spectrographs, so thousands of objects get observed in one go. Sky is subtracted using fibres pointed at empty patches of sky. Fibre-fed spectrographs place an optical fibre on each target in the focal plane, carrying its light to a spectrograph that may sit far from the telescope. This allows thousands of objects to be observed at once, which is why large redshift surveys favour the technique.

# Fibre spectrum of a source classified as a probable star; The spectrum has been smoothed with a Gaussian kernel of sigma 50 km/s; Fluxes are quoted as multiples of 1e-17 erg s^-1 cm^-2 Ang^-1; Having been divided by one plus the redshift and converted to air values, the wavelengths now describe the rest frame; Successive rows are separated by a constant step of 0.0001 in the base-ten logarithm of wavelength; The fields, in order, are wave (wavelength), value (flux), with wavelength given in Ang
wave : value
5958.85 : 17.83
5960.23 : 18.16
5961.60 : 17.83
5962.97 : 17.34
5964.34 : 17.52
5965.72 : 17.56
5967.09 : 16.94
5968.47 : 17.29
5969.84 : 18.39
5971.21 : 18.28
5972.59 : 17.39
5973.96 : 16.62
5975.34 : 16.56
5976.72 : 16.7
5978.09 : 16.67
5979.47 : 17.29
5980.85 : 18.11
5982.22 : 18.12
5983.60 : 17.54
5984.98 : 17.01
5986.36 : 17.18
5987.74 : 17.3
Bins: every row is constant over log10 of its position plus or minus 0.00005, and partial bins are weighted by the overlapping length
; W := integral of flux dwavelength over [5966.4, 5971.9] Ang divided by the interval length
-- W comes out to 17.7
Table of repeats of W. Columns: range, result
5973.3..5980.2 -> 16.8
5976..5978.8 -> 16.7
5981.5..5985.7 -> 17.6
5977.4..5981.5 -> 17.3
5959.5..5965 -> 17.7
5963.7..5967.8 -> 17.3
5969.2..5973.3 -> 18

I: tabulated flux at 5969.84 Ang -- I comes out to 18.39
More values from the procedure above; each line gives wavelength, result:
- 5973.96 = 16.62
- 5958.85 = 17.83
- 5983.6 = 17.54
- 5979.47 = 17.29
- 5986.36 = 17.18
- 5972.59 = 17.39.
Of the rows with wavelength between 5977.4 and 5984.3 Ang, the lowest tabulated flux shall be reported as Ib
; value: 16.67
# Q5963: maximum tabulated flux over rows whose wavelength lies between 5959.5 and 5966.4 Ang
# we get 18.16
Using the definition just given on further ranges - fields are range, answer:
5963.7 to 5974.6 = 18.39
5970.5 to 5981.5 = 18.28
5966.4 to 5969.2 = 17.29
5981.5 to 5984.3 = 18.12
